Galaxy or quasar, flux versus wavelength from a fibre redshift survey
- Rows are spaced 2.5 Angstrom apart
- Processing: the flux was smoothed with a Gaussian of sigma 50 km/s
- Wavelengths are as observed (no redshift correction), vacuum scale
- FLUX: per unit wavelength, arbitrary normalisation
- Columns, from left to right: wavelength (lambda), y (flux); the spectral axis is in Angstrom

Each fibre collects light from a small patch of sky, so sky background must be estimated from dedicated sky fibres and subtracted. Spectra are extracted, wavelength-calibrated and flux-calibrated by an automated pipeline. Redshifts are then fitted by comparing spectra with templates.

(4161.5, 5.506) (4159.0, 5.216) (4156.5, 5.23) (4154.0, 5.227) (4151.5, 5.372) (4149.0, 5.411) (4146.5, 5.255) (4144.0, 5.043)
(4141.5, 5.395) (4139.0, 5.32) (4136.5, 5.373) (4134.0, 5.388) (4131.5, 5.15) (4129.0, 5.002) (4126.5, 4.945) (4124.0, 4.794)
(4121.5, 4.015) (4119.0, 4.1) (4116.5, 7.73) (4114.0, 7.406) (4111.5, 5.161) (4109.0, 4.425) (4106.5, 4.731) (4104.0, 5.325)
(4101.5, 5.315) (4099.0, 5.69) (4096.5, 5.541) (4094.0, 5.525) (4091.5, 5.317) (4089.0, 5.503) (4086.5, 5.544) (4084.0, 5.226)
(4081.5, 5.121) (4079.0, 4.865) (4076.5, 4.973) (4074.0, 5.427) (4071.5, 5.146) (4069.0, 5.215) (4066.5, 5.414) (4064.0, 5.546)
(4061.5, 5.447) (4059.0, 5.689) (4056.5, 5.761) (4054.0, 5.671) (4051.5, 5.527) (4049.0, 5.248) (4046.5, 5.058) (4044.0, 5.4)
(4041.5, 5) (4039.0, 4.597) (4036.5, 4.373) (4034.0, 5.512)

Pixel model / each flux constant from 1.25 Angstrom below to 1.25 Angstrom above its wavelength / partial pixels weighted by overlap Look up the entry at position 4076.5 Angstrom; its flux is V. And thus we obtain 4.973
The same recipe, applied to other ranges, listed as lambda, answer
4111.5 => 5.161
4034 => 5.512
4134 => 5.388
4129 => 5.002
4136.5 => 5.373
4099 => 5.69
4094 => 5.525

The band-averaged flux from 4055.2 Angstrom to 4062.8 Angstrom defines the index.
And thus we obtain 5.63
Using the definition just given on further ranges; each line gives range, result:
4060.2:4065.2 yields 5.5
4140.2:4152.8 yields 5.3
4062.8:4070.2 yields 5.39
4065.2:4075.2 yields 5.3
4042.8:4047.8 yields 5.23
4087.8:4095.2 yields 5.45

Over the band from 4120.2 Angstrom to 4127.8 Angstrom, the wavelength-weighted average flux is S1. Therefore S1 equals 4.58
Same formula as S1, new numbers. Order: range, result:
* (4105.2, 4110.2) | 4.59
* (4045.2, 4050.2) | 5.15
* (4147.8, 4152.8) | 5.39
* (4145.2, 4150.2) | 5.33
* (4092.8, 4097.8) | 5.53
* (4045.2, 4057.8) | 5.45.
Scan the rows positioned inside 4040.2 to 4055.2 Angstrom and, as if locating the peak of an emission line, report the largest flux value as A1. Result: 5.671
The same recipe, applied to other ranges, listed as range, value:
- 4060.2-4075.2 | 5.546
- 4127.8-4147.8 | 5.395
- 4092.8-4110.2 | 5.69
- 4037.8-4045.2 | 5.4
